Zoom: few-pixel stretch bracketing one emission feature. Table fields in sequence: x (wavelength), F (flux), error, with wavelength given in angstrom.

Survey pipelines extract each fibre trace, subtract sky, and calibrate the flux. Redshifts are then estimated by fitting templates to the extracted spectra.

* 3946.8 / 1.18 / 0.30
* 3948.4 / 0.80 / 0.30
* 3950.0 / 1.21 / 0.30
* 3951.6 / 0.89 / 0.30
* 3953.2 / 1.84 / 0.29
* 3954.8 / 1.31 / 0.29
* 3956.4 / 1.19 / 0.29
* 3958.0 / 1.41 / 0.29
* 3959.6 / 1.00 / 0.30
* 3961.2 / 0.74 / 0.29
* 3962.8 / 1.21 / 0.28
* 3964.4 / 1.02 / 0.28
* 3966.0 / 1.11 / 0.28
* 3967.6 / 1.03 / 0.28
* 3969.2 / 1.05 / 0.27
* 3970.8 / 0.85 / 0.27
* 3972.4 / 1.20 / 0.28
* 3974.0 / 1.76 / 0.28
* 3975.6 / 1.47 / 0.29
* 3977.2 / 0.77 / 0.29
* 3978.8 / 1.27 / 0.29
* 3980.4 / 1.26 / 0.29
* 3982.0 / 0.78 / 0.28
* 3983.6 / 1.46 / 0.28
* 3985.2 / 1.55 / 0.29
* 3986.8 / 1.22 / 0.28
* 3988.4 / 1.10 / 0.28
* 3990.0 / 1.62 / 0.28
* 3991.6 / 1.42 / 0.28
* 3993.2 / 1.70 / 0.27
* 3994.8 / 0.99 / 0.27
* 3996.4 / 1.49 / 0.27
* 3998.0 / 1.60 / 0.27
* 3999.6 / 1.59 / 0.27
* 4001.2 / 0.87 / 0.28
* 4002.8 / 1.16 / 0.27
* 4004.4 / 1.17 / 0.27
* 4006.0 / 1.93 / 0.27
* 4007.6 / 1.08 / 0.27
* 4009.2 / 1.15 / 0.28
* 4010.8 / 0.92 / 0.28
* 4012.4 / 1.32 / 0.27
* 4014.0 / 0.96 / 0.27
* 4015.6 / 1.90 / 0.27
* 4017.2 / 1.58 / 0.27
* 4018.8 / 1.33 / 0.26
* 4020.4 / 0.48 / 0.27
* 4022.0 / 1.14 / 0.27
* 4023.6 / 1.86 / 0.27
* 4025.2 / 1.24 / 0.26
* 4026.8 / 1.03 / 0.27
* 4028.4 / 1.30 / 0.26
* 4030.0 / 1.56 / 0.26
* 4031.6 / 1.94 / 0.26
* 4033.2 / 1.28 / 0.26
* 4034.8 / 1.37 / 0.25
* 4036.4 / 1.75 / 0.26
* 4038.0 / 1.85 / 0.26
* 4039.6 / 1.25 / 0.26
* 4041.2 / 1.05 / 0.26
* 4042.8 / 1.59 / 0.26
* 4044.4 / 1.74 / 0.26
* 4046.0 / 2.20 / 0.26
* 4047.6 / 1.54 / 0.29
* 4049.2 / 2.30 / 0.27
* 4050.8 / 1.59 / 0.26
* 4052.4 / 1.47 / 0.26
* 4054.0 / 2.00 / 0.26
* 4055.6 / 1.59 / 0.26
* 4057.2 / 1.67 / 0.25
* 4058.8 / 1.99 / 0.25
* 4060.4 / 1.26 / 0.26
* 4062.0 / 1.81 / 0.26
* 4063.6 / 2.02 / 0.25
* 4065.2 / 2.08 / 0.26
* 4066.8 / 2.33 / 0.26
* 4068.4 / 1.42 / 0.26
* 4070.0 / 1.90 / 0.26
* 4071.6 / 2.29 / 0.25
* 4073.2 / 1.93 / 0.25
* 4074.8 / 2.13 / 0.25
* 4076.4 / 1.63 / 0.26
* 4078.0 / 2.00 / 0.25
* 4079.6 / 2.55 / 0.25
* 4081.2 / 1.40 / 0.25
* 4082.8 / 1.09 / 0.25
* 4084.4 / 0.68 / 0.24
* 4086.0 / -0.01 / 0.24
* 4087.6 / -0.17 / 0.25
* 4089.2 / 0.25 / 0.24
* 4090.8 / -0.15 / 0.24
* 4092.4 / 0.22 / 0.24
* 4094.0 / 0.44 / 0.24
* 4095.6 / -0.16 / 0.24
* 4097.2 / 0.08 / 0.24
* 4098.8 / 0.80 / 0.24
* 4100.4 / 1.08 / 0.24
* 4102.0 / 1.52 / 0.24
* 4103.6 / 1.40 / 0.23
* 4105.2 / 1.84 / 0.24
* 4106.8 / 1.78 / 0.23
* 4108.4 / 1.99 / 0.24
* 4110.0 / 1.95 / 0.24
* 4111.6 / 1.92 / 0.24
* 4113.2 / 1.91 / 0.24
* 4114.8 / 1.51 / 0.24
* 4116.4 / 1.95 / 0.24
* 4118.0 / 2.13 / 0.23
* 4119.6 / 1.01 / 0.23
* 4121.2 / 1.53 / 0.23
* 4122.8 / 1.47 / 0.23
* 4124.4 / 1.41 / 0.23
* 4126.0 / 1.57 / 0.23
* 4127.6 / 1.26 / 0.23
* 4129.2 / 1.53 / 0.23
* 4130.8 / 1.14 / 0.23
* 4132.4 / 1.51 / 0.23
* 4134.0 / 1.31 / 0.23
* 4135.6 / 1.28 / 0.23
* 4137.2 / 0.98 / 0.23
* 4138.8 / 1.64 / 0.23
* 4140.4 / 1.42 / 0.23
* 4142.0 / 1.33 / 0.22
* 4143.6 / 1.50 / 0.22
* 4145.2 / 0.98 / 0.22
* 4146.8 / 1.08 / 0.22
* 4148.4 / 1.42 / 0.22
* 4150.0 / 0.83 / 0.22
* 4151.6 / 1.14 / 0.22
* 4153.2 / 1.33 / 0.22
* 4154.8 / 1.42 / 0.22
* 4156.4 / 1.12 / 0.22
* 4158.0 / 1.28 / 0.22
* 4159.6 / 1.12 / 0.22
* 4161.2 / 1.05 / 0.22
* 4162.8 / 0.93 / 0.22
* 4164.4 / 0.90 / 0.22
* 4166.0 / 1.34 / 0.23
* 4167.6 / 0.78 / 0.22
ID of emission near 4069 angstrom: C IV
